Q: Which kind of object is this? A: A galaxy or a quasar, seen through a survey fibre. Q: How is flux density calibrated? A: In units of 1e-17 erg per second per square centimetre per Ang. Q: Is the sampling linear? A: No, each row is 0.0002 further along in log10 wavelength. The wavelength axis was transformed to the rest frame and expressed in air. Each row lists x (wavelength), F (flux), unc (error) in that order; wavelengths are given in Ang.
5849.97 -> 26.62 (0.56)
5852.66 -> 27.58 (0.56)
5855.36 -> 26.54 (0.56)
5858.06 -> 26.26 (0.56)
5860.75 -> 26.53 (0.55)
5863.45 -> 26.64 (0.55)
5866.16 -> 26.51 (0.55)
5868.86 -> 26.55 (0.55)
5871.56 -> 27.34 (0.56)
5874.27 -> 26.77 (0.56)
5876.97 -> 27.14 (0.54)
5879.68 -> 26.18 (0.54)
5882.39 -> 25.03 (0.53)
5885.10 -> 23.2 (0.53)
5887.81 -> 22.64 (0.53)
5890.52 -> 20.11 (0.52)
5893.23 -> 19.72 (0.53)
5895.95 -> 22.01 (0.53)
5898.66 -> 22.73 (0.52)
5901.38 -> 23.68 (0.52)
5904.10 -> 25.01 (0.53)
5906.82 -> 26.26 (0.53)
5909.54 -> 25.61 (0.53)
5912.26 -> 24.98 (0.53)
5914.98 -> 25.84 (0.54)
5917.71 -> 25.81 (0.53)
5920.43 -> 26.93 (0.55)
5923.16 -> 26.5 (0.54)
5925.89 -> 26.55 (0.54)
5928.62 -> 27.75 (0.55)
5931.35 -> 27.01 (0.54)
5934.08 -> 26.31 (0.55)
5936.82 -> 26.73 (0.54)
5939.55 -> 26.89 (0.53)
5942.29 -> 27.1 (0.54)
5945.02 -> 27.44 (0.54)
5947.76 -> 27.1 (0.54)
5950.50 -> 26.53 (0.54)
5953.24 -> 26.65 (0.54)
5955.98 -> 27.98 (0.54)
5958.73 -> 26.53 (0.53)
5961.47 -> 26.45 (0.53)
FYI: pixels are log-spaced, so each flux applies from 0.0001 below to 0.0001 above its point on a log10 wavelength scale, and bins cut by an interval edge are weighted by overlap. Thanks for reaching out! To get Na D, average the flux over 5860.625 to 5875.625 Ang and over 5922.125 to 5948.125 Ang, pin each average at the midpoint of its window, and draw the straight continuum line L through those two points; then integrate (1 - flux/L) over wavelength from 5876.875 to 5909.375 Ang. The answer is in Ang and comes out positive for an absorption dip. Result 3.9 Ang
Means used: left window 26.7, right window 26.9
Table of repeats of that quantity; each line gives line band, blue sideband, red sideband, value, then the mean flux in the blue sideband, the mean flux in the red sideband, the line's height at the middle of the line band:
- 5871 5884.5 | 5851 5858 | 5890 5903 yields -1.2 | 26.9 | 21.8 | 24.1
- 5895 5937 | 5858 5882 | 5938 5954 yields 1.9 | 26.6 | 27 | 26.8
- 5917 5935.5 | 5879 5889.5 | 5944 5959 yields -0.6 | 24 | 27.1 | 25.9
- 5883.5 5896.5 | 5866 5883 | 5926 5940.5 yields 2.5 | 26.6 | 26.9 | 26.7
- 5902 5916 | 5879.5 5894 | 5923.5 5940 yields -0.4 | 22.7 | 26.8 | 24.7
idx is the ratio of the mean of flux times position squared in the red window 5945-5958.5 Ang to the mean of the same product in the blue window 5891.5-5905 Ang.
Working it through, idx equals 1.2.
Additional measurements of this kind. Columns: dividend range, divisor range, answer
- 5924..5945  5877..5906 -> 1.17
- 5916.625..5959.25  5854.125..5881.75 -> 1.03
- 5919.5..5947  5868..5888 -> 1.07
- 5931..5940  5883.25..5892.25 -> 1.23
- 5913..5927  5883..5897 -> 1.22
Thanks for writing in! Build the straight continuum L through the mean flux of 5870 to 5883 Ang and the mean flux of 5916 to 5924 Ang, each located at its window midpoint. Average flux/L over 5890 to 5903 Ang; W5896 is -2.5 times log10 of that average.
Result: 0.21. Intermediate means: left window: 26.6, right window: 26.4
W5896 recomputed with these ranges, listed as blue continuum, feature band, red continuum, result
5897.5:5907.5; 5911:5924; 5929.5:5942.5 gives -0.024 mag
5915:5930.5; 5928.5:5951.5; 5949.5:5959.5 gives -0.006 mag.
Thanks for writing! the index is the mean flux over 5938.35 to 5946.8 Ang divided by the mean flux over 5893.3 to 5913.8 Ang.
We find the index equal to 1.13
